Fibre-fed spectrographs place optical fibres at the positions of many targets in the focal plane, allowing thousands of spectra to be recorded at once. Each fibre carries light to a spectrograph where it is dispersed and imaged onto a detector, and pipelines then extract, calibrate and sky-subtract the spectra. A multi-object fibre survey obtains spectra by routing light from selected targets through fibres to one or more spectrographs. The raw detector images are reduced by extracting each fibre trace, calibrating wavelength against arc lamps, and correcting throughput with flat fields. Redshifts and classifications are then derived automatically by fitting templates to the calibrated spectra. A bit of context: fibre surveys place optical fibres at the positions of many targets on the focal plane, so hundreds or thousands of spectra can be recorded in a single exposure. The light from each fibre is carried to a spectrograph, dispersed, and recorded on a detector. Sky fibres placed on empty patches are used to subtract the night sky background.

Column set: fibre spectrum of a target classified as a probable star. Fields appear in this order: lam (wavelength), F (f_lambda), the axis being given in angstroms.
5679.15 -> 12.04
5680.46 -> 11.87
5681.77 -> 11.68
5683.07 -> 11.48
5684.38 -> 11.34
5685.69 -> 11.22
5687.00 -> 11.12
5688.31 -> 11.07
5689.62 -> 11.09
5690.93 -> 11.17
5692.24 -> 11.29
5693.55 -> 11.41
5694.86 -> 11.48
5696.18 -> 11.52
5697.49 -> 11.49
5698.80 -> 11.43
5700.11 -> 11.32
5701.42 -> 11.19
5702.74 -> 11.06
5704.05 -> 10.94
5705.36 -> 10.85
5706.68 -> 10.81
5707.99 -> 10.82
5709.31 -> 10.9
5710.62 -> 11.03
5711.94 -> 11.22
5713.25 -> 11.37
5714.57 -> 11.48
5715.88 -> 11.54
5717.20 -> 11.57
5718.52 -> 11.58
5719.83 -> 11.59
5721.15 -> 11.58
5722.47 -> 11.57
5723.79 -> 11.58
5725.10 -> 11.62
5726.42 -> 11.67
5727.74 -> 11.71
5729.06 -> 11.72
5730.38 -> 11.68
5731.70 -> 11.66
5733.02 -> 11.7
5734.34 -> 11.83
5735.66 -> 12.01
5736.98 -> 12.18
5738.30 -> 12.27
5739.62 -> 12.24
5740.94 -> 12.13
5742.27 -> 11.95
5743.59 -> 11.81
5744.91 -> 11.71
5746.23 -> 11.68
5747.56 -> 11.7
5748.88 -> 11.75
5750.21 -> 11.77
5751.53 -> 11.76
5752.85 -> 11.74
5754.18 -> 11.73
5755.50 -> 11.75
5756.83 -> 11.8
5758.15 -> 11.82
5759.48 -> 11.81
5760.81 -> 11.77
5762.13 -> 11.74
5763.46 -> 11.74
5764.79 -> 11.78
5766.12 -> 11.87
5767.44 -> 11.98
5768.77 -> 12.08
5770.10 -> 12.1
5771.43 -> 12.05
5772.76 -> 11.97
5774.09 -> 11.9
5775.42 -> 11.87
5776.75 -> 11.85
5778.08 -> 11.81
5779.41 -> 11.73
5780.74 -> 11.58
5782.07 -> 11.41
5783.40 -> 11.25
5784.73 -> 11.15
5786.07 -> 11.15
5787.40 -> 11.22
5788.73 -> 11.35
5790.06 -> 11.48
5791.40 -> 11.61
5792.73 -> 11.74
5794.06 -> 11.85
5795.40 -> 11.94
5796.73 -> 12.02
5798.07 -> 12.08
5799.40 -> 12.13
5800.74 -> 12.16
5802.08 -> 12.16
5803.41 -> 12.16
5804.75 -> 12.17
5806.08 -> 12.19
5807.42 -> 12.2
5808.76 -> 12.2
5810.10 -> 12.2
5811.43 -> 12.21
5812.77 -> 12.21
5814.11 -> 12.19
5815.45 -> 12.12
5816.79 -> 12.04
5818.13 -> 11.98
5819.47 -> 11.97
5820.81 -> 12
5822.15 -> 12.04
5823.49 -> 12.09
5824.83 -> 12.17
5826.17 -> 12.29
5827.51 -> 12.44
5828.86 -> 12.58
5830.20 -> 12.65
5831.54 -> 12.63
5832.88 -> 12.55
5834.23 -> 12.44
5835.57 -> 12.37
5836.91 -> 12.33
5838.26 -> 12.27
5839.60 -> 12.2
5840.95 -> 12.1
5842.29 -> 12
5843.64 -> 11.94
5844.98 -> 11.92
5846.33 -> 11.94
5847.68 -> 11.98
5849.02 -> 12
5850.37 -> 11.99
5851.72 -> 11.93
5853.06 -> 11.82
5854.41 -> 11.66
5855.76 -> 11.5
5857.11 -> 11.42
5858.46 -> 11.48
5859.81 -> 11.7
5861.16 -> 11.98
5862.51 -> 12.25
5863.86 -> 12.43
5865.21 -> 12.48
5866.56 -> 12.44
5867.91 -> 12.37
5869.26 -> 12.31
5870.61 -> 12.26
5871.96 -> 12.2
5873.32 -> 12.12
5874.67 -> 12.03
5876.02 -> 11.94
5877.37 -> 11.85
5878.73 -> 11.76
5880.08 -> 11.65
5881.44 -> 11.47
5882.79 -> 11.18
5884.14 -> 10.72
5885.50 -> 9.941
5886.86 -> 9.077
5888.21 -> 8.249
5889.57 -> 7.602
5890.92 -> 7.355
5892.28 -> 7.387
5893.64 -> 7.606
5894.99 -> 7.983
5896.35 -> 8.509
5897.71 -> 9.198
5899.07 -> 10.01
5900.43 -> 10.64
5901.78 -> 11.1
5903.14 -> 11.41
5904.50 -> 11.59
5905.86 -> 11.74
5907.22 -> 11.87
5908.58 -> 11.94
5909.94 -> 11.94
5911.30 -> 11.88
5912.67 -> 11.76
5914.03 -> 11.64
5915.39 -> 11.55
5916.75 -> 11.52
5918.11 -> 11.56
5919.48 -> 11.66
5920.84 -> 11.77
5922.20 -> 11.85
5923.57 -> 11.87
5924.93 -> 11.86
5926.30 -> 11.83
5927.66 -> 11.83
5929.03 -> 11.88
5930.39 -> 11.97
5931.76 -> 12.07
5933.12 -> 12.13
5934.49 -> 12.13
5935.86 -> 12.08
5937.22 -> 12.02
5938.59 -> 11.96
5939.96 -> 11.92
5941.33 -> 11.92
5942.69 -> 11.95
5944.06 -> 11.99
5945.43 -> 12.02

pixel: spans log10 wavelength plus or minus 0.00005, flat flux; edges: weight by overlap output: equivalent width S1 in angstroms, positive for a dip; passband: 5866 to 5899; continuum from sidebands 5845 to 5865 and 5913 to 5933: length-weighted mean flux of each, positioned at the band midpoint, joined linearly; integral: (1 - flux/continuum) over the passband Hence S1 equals 4.1 angstroms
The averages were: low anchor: 11.9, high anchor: 11.8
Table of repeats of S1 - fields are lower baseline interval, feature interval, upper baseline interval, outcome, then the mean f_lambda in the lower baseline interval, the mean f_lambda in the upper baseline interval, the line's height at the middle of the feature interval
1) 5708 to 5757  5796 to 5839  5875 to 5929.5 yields -3.9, 11.7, 10.8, 11.2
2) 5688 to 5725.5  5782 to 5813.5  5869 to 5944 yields -1.8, 11.3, 11.1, 11.2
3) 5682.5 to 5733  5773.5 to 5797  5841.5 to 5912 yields -0.7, 11.3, 11.1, 11.2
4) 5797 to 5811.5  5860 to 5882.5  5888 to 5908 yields -3.9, 12.2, 9.53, 10.3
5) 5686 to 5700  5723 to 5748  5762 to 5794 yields -0.7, 11.3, 11.7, 11.5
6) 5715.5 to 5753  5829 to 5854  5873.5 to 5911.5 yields -3.2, 11.8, 10.4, 10.8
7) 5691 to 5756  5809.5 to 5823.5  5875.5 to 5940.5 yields -1.0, 11.6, 11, 11.3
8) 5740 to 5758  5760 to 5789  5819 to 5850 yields 0.5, 11.8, 12.2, 11.9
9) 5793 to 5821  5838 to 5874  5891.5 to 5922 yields -1.9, 12.1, 10.7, 11.4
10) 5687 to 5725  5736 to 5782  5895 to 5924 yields -2.4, 11.3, 11.2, 11.3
